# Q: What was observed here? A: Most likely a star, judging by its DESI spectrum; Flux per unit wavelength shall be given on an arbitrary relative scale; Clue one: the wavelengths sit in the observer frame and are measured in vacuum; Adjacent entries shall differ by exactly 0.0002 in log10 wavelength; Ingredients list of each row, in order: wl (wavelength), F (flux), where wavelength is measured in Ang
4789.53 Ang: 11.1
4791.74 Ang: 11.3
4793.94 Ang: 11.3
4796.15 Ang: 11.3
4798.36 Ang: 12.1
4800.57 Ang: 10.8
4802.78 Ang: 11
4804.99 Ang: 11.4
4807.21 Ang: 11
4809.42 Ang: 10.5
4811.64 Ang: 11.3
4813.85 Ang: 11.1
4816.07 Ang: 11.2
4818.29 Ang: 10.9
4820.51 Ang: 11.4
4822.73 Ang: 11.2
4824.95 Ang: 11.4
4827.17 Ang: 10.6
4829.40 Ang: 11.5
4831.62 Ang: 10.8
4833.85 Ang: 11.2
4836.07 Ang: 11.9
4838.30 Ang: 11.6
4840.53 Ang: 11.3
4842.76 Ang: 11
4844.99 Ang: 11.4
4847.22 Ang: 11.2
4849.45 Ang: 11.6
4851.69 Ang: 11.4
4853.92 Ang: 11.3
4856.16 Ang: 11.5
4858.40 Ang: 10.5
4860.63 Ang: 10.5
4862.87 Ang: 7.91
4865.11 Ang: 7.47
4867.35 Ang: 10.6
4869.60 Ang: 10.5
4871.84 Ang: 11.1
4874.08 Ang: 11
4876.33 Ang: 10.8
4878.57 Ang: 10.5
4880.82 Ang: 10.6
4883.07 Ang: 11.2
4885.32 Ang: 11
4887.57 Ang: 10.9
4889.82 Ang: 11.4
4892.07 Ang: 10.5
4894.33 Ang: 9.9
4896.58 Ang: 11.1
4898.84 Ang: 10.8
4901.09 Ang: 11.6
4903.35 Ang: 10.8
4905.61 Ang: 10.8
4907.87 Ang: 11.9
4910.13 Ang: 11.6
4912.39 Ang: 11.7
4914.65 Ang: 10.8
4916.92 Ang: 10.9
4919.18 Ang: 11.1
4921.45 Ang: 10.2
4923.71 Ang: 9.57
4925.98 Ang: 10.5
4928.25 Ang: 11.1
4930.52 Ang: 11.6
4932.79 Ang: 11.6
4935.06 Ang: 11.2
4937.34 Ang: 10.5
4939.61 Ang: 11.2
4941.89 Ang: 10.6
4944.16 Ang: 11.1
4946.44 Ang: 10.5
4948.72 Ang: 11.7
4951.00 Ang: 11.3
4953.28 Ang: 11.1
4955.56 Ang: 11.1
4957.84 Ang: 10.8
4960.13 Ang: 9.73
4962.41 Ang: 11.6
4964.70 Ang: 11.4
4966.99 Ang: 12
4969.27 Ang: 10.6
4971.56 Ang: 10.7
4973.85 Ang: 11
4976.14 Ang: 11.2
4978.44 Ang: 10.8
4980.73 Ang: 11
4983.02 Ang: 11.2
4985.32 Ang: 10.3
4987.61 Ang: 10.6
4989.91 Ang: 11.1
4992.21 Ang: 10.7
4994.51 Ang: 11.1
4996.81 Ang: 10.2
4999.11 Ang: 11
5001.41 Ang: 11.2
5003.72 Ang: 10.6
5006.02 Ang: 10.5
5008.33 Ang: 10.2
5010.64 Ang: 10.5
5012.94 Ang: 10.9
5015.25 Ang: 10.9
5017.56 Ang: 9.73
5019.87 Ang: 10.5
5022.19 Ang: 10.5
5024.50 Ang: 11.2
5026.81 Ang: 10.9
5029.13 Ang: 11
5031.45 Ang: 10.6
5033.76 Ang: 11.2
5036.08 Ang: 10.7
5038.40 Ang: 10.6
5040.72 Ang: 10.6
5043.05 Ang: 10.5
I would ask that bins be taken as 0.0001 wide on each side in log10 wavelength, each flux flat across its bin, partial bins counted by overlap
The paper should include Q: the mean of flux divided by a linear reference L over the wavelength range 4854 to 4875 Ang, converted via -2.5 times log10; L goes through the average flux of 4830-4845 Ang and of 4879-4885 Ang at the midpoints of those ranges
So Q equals 0.089 mag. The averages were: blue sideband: 11.3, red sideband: 10.9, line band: 10.2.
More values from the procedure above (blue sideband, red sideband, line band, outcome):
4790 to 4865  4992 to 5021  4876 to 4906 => 0.00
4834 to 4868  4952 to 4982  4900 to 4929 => -0.01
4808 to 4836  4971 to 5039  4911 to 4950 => 0.00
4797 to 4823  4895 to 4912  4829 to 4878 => 0.04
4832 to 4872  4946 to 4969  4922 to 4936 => 0.01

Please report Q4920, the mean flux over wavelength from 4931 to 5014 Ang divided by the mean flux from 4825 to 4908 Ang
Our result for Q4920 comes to 1.01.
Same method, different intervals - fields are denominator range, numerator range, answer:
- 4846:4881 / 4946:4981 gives 1.05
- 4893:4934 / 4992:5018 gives 0.97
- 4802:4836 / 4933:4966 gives 0.99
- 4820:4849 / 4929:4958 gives 0.99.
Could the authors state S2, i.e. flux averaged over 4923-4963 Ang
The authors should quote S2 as 10.9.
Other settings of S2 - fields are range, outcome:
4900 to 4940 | 11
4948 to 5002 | 11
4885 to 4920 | 11.1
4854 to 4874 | 10.1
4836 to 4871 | 10.7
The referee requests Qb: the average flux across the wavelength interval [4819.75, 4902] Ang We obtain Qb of 10.9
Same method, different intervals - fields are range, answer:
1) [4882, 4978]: 11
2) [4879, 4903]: 10.9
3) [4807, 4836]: 11.1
